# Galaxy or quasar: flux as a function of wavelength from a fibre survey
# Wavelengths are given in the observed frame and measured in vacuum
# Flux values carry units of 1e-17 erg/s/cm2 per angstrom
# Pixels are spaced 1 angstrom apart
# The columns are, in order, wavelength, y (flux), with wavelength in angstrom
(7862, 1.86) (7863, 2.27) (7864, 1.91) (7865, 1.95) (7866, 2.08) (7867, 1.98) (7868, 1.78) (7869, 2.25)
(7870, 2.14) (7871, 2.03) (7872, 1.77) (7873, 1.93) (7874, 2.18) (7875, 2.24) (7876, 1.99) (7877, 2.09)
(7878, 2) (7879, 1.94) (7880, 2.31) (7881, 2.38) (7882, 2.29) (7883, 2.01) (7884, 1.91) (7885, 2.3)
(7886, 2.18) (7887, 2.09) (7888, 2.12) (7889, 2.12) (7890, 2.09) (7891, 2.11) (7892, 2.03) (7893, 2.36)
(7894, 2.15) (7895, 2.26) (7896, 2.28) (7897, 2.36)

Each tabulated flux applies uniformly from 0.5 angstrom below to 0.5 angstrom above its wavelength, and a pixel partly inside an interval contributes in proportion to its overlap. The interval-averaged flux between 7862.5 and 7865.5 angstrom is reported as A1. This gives 2.04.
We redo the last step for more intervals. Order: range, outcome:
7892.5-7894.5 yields 2.25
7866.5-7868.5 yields 1.88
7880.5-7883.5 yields 2.23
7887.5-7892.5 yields 2.09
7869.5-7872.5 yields 1.98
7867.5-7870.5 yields 2.06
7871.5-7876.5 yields 2.02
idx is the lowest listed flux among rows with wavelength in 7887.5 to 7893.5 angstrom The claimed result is 2.03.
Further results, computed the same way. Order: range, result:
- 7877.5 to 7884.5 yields 1.91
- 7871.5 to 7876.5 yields 1.77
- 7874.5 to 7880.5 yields 1.94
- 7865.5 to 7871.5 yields 1.78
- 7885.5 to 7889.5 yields 2.09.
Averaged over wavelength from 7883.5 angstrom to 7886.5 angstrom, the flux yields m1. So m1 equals 2.13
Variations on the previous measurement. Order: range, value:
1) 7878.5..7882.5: 2.23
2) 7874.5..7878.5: 2.08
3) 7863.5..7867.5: 1.98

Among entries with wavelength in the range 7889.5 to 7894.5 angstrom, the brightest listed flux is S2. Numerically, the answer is 2.36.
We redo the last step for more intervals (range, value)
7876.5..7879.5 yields 2.09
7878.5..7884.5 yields 2.38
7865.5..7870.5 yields 2.25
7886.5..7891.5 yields 2.12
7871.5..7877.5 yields 2.24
